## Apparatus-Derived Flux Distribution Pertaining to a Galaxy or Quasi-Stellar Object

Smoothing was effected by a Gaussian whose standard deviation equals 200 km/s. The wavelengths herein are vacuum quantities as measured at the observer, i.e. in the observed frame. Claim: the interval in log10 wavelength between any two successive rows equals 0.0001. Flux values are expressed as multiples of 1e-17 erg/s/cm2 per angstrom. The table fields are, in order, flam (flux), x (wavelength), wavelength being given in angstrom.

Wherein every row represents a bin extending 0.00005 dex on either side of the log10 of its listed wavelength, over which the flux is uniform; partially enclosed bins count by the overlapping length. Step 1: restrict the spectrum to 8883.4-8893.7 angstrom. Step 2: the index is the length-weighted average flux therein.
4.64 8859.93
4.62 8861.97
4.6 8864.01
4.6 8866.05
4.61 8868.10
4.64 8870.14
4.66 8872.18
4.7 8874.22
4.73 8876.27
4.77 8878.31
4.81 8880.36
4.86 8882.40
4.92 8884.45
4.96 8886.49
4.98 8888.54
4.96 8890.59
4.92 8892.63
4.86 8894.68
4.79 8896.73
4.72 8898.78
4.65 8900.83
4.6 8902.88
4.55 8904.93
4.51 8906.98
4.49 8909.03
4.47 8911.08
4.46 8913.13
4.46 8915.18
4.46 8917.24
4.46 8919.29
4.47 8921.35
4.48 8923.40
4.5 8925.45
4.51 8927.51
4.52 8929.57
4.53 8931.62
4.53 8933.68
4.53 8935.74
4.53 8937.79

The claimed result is 4.95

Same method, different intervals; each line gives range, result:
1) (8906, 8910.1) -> 4.5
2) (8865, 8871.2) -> 4.62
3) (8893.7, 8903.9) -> 4.72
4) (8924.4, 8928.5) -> 4.51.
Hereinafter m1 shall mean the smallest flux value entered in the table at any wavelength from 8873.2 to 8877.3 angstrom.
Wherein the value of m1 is 4.7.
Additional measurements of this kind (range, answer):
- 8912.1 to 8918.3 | 4.46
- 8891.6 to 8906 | 4.55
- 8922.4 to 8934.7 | 4.48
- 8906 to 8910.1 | 4.49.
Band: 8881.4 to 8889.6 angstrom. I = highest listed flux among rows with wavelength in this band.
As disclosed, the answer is 4.98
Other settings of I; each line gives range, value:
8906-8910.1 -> 4.51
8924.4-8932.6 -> 4.53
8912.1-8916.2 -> 4.46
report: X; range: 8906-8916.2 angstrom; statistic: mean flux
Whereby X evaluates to 4.48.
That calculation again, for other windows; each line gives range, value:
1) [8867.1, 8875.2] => 4.66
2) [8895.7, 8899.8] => 4.75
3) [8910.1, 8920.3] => 4.46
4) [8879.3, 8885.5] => 4.86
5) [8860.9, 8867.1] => 4.6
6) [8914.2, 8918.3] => 4.46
